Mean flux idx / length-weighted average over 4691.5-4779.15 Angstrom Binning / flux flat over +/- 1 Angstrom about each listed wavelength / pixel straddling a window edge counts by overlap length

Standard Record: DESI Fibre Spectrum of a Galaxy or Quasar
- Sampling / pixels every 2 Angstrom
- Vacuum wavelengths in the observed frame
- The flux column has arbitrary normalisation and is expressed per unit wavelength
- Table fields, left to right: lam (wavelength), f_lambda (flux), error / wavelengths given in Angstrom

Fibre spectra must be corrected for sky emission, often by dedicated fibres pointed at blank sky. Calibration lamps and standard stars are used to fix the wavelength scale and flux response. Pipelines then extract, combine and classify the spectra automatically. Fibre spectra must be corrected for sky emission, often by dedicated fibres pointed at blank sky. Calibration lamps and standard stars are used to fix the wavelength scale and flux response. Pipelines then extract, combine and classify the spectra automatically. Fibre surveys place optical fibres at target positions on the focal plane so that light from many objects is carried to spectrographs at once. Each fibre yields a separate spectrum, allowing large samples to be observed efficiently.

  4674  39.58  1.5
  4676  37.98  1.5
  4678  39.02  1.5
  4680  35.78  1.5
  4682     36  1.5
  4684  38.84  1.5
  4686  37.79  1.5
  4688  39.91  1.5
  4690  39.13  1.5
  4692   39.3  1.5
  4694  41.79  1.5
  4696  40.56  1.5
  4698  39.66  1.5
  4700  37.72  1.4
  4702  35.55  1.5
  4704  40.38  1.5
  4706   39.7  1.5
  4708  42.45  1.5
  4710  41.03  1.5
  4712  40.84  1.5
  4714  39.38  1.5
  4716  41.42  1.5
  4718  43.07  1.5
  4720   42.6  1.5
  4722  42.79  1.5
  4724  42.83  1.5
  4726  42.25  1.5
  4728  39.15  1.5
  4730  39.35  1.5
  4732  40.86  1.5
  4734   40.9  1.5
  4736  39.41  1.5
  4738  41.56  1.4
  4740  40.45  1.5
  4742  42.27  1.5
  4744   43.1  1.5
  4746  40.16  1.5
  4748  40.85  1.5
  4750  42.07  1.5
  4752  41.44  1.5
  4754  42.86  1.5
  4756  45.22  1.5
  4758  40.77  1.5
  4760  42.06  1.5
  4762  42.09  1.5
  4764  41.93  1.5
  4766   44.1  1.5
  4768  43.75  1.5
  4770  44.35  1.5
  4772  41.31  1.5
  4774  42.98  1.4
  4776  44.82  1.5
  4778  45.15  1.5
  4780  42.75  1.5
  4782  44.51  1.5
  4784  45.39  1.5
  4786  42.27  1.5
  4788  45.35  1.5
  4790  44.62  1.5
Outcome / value 41.5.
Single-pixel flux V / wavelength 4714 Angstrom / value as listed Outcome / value 39.38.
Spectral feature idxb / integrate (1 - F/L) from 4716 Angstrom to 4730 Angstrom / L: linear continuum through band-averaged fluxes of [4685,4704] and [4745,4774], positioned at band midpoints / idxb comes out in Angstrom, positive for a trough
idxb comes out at -0.5 Angstrom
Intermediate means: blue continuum 39.1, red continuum 42.4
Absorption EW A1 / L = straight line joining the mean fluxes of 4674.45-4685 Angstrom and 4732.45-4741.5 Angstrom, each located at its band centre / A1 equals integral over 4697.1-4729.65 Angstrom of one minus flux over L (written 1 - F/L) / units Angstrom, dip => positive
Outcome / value -1.0 Angstrom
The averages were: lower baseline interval 37.6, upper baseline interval 40.7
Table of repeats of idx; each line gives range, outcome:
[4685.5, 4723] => 40.3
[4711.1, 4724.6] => 41.8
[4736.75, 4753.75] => 41.5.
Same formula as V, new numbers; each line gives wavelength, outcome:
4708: 42.45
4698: 39.66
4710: 41.03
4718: 43.07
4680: 35.78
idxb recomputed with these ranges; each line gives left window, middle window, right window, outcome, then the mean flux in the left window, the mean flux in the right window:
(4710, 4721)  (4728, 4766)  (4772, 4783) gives 0.99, 41.4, 43.8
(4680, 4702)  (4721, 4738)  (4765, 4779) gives 0.07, 38.8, 43.8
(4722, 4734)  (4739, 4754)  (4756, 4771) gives 0.16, 41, 42.9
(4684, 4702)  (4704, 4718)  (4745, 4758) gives -0.30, 39.2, 42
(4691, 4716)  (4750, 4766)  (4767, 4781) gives 0.12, 39.9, 43.6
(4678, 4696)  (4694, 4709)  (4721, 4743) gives -0.05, 38.7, 41.1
